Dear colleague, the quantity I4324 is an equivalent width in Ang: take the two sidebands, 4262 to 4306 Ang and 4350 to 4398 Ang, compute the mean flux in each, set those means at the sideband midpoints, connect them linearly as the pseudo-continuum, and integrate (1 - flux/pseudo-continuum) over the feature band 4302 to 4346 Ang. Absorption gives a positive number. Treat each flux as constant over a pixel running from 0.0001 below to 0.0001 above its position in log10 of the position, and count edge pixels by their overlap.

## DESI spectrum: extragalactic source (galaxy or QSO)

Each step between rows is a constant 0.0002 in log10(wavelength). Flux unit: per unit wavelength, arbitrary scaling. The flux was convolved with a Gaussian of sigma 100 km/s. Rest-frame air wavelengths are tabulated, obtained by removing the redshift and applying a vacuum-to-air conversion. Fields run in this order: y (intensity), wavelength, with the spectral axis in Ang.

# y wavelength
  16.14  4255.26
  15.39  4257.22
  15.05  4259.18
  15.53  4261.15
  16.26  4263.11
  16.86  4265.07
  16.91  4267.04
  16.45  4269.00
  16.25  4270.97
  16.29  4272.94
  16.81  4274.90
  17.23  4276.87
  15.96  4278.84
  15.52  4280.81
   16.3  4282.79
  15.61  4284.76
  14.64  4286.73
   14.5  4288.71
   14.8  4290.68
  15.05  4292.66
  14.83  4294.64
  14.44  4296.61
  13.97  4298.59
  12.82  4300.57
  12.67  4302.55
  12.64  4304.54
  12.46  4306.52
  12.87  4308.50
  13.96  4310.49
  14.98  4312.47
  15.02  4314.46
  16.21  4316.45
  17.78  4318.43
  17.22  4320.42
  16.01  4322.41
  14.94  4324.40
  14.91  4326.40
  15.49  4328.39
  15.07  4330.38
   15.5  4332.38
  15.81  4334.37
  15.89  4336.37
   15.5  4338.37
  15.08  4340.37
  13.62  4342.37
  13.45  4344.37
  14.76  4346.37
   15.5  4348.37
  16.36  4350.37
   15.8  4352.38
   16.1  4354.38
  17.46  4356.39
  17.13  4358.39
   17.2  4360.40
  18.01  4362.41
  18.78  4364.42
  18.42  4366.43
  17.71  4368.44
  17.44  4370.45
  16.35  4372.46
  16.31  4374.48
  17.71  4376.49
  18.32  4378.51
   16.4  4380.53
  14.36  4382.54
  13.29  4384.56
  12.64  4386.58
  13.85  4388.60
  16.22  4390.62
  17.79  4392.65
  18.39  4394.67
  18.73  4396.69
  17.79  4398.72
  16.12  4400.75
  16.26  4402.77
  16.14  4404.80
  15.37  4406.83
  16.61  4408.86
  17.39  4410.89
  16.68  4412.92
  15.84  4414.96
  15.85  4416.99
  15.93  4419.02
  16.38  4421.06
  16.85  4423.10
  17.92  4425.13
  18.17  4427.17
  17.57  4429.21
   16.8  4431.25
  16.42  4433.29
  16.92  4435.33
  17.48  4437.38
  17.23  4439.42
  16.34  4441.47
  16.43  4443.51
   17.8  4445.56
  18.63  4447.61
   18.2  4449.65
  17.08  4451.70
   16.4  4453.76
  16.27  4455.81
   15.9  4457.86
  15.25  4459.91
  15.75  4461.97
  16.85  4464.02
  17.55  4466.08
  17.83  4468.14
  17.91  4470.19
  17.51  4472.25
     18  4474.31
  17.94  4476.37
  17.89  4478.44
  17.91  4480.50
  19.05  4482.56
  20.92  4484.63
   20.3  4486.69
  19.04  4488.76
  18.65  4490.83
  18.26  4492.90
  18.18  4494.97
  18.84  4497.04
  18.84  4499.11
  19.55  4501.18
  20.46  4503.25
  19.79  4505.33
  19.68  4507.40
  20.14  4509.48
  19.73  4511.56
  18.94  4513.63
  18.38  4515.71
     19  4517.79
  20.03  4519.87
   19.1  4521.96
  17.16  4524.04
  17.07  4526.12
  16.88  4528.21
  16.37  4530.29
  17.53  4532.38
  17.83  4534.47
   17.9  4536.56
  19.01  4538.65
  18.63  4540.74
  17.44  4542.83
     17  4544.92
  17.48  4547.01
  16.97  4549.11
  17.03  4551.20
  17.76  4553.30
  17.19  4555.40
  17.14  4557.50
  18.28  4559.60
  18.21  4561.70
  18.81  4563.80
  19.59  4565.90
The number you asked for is 2.84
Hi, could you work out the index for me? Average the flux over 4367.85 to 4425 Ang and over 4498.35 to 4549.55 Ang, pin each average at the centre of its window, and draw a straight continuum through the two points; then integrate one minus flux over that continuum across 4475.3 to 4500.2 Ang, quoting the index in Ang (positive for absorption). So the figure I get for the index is -1.3 Ang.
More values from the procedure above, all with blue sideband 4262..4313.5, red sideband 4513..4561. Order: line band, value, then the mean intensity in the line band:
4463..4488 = -1.7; 18.3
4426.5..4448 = -0.6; 17.2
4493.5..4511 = -2.0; 19.4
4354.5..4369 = -1.7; 17.7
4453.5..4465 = 0.6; 16.1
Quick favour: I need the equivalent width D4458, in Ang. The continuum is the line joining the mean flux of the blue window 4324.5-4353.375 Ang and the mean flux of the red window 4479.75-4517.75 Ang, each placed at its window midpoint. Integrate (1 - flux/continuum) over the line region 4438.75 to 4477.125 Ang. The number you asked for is 2.4 Ang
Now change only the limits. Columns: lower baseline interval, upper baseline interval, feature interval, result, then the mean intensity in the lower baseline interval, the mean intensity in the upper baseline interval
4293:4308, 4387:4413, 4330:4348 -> -0.4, 13.5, 16.6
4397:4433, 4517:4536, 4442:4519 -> -3.7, 16.7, 17.9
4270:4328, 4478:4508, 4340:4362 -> 0.6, 15.1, 19.2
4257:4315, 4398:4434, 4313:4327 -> -0.5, 15.1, 16.7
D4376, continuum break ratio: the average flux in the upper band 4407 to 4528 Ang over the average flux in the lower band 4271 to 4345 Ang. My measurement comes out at 1.18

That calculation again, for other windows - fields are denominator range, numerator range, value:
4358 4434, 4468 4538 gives 1.11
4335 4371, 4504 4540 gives 1.13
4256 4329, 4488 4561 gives 1.20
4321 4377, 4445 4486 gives 1.09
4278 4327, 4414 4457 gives 1.15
